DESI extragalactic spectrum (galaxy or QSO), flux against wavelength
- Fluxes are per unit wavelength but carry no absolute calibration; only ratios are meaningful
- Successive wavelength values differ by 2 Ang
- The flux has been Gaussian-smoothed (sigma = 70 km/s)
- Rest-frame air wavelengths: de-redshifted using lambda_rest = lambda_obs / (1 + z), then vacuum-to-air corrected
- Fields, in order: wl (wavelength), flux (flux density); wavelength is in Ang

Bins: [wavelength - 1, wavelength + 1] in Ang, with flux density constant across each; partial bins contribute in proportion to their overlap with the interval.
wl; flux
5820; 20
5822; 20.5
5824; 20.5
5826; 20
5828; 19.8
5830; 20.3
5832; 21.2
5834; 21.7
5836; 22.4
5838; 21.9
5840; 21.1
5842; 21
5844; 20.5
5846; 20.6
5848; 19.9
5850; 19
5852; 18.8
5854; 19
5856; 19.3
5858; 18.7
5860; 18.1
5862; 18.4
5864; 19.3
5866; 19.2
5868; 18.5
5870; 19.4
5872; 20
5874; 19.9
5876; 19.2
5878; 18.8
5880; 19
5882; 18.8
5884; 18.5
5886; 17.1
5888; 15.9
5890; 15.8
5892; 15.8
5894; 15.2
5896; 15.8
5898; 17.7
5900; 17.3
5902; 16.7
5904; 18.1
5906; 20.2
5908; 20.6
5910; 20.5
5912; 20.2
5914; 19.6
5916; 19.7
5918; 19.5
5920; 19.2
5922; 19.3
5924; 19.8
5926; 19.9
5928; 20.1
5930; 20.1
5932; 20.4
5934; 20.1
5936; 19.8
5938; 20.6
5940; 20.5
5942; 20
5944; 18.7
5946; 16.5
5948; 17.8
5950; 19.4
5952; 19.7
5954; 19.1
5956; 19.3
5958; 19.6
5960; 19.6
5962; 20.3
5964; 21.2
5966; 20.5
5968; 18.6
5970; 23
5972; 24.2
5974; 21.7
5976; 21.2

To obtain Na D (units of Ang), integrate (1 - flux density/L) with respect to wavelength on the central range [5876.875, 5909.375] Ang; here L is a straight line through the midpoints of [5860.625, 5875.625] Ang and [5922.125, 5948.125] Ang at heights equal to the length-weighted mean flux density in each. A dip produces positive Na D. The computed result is 2.9 Ang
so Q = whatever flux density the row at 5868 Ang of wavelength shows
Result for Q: 18.5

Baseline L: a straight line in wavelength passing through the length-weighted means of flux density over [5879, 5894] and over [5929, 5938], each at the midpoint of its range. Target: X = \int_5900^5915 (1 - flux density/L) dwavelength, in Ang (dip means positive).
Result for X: -0.6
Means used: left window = 17.1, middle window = 19.3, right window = 20.2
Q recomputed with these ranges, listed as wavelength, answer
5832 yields 21.2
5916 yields 19.7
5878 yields 18.8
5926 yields 19.9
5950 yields 19.4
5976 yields 21.2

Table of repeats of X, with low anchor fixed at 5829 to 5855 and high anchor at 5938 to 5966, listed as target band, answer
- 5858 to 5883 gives 1.5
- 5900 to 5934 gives 0.4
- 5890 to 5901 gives 2.0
